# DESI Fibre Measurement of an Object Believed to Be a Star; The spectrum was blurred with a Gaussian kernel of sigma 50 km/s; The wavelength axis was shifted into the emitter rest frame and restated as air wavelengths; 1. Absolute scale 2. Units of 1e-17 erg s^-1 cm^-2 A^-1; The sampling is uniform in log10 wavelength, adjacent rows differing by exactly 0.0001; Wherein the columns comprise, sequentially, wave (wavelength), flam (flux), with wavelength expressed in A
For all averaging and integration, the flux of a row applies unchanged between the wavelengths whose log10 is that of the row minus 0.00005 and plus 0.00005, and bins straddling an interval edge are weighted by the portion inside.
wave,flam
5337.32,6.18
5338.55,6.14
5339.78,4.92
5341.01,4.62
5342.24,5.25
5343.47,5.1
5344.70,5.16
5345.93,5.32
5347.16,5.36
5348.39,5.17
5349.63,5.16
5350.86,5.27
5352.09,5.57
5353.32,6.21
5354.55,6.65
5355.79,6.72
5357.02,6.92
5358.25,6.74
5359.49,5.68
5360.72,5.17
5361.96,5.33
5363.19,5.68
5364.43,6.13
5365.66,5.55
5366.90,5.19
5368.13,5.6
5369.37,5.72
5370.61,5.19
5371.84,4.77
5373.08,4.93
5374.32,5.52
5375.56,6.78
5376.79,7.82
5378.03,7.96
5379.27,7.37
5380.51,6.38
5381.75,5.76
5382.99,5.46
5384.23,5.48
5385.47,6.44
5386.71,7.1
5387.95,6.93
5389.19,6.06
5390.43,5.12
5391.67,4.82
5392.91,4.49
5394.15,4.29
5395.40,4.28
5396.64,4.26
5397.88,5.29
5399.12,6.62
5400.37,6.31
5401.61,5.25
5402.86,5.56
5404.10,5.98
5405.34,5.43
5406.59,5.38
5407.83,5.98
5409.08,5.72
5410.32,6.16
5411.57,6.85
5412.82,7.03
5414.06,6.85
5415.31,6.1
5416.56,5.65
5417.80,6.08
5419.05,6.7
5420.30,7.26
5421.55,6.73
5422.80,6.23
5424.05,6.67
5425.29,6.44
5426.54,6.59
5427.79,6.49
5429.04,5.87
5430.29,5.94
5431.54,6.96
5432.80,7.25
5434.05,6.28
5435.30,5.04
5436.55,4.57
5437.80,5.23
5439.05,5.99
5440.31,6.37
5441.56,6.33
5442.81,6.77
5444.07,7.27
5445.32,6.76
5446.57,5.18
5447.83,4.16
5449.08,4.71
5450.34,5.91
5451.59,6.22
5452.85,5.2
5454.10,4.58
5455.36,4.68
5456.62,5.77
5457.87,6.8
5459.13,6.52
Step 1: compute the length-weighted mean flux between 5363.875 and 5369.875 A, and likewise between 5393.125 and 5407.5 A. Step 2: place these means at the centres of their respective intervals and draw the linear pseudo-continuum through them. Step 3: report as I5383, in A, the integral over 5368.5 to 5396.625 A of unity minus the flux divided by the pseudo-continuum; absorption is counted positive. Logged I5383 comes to -1.6 A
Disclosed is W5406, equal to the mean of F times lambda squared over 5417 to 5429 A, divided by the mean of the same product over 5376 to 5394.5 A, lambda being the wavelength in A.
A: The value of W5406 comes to 1.08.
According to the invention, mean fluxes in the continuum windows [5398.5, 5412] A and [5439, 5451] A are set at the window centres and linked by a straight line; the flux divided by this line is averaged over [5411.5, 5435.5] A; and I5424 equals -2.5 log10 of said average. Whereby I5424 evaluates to -0.094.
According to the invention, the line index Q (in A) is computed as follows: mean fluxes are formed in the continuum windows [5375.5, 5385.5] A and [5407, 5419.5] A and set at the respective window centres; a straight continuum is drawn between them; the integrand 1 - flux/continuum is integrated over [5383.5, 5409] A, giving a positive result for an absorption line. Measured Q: 3.6 A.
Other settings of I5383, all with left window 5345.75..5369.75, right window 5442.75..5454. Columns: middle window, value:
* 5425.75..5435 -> -1.17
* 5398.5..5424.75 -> -2.28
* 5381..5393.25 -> -0.13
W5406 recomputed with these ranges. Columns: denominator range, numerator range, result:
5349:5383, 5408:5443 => 1.07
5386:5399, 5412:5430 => 1.23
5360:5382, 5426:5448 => 1.05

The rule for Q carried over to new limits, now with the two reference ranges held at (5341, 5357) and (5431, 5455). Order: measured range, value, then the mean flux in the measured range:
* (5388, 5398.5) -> 1.4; 4.94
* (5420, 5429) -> -1.2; 6.56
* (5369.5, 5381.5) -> -1.3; 6.26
